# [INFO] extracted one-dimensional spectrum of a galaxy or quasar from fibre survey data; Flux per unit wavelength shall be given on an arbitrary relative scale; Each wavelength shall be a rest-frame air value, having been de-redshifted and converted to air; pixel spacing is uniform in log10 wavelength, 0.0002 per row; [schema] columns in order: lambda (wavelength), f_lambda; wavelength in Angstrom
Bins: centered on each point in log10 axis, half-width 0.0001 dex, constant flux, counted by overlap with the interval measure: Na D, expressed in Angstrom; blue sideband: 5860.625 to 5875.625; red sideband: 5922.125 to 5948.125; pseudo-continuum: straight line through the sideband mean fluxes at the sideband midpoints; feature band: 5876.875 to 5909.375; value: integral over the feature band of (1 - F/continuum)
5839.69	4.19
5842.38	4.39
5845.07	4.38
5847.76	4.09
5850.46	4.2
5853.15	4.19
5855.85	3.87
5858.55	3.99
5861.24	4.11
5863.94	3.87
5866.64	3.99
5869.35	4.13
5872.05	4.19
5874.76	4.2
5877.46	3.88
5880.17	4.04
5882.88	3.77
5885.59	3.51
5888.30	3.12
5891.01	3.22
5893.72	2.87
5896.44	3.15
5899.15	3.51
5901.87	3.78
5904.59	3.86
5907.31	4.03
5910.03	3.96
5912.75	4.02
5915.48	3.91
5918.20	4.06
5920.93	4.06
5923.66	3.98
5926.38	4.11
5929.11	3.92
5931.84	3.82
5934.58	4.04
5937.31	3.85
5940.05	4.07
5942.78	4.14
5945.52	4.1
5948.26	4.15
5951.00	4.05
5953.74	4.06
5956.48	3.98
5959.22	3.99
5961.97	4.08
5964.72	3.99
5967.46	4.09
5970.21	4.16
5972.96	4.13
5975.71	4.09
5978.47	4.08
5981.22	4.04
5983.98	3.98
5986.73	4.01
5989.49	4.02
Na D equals 3.9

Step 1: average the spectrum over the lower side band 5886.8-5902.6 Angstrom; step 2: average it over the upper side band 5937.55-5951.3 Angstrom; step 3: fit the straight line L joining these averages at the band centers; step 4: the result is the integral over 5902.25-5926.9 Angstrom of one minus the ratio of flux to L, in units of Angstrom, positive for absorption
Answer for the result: -2.8 Angstrom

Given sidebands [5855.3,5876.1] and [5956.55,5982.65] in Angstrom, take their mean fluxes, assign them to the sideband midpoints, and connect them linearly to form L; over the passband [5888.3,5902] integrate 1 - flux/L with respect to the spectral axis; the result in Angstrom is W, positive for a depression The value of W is 2.7 Angstrom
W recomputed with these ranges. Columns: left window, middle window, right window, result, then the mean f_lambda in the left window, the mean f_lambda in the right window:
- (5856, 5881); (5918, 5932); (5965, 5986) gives 0.2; 4.04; 4.08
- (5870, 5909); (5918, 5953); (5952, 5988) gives -1.3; 3.66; 4.05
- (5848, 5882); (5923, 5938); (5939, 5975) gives 0.4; 4.05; 4.08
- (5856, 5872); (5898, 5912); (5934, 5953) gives 0.7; 4.02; 4.06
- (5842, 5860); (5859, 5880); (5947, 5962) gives 0.4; 4.15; 4.05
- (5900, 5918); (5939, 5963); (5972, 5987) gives -0.4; 3.92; 4.06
